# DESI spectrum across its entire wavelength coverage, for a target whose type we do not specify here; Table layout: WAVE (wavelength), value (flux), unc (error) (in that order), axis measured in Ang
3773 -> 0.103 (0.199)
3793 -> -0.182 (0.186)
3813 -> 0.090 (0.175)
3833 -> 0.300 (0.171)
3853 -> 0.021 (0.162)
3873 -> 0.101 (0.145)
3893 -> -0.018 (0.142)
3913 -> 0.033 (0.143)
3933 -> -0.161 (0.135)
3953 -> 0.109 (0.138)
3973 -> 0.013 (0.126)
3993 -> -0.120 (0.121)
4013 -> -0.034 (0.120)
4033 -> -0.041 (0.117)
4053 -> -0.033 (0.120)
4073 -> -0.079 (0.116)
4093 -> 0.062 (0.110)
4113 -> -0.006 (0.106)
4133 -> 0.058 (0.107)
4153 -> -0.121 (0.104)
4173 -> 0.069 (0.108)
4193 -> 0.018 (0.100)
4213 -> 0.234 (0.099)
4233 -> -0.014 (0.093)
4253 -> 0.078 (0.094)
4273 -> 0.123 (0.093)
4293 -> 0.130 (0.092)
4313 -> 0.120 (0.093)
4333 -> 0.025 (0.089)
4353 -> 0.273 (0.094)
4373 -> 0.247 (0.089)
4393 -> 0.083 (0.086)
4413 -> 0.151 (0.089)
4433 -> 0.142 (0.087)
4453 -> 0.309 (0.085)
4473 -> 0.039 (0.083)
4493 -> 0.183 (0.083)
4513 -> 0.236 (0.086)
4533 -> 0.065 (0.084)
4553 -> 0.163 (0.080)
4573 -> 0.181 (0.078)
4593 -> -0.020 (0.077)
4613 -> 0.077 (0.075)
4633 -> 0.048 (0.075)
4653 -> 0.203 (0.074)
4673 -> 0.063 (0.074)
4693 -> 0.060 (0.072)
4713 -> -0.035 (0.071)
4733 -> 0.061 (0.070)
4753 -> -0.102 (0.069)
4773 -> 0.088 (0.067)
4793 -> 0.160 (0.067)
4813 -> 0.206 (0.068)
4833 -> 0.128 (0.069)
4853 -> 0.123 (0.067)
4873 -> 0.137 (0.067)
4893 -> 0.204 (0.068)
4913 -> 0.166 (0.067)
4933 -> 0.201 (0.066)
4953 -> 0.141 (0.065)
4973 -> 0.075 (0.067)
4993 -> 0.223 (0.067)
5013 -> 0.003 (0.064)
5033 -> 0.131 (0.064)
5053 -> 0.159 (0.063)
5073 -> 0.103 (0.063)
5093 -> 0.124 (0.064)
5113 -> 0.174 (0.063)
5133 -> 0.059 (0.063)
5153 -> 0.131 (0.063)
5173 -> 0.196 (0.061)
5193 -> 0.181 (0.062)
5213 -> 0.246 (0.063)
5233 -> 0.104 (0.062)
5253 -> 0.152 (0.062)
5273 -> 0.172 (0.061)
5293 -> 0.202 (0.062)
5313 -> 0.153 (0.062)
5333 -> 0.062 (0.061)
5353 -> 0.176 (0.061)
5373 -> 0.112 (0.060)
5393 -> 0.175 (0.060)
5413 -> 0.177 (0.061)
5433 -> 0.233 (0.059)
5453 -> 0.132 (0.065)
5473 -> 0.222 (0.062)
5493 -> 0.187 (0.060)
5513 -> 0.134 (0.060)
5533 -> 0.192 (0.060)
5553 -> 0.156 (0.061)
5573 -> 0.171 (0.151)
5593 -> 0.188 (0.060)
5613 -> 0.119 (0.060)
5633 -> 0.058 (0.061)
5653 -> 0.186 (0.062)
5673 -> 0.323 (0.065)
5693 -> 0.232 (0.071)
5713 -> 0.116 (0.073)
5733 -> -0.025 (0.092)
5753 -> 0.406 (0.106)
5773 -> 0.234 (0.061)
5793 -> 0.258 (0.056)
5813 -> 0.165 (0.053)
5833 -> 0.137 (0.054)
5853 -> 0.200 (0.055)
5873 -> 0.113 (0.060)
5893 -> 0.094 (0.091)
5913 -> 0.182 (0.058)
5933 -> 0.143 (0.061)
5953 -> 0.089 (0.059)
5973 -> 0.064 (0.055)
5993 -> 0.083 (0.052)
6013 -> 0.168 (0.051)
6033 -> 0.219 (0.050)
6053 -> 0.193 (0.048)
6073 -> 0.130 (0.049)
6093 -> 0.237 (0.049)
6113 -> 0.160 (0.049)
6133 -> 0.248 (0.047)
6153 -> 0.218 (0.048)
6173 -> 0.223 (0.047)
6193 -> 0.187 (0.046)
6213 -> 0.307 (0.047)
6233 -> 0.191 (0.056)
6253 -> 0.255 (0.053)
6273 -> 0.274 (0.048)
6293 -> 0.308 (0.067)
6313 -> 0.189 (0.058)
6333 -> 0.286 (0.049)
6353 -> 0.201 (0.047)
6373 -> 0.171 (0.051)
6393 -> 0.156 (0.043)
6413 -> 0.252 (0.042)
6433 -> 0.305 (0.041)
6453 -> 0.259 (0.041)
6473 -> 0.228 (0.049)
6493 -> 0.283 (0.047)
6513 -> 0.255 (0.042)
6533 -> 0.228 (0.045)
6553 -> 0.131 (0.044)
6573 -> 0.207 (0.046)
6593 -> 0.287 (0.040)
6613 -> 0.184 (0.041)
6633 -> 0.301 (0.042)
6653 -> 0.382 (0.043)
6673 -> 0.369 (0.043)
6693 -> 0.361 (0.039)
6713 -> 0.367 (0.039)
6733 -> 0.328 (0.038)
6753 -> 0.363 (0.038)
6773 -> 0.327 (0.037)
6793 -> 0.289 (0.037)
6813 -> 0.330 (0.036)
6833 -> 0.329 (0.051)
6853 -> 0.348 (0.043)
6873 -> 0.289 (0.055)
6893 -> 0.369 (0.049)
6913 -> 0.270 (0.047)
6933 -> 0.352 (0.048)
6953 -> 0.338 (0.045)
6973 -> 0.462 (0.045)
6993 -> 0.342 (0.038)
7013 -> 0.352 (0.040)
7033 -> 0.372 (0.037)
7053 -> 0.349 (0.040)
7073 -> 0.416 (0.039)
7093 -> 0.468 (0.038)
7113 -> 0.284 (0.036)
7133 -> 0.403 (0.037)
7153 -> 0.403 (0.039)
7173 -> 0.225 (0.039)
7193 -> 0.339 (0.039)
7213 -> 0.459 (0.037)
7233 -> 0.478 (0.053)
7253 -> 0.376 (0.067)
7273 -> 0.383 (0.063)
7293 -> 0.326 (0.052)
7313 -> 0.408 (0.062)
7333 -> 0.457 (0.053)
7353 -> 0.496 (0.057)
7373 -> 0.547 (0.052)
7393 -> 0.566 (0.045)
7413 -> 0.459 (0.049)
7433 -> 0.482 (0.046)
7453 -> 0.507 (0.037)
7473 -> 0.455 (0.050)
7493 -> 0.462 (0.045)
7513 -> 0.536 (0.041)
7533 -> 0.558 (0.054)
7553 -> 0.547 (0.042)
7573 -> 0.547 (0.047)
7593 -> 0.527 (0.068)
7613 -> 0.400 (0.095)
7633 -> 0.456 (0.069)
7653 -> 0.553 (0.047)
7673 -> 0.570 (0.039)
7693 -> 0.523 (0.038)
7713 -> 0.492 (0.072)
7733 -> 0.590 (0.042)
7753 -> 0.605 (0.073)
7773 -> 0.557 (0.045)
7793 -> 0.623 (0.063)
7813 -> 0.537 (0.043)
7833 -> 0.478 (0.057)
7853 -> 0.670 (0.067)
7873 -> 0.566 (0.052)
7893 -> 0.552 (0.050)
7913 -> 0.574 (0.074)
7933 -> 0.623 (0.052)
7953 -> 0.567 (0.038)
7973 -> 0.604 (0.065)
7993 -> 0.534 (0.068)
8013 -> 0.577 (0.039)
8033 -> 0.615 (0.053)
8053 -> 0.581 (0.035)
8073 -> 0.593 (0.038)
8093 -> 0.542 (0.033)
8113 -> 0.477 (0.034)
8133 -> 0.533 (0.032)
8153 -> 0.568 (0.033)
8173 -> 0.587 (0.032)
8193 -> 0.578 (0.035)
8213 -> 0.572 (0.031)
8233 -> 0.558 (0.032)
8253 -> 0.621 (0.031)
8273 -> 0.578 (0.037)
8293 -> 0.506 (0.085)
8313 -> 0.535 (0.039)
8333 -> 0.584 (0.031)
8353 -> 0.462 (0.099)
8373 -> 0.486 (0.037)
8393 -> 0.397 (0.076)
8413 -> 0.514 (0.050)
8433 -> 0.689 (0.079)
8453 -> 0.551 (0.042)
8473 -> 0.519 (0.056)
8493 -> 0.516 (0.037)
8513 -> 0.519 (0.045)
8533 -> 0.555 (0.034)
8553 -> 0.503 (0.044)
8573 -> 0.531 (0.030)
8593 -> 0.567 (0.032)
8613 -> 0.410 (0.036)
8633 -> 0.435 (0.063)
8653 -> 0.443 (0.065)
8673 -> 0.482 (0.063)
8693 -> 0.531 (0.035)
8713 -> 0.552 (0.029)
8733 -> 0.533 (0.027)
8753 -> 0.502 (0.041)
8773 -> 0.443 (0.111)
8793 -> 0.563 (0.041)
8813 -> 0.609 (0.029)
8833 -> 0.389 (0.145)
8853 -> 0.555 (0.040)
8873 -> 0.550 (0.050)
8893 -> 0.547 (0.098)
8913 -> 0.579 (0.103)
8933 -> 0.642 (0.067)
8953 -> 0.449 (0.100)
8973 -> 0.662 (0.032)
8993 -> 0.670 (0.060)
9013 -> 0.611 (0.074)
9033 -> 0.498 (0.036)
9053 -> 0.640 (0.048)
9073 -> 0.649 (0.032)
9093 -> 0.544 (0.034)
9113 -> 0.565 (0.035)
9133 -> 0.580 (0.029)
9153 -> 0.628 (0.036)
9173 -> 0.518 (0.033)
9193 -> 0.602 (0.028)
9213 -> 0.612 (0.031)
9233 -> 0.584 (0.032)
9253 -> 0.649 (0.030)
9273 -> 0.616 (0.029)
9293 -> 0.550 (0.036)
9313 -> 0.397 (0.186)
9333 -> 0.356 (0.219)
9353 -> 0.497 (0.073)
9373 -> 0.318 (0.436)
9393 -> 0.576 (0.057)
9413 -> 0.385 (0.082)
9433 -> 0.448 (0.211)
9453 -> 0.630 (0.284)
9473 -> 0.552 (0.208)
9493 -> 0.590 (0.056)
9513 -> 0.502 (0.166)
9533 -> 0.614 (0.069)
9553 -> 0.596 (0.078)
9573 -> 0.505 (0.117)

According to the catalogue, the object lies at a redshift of 0.665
